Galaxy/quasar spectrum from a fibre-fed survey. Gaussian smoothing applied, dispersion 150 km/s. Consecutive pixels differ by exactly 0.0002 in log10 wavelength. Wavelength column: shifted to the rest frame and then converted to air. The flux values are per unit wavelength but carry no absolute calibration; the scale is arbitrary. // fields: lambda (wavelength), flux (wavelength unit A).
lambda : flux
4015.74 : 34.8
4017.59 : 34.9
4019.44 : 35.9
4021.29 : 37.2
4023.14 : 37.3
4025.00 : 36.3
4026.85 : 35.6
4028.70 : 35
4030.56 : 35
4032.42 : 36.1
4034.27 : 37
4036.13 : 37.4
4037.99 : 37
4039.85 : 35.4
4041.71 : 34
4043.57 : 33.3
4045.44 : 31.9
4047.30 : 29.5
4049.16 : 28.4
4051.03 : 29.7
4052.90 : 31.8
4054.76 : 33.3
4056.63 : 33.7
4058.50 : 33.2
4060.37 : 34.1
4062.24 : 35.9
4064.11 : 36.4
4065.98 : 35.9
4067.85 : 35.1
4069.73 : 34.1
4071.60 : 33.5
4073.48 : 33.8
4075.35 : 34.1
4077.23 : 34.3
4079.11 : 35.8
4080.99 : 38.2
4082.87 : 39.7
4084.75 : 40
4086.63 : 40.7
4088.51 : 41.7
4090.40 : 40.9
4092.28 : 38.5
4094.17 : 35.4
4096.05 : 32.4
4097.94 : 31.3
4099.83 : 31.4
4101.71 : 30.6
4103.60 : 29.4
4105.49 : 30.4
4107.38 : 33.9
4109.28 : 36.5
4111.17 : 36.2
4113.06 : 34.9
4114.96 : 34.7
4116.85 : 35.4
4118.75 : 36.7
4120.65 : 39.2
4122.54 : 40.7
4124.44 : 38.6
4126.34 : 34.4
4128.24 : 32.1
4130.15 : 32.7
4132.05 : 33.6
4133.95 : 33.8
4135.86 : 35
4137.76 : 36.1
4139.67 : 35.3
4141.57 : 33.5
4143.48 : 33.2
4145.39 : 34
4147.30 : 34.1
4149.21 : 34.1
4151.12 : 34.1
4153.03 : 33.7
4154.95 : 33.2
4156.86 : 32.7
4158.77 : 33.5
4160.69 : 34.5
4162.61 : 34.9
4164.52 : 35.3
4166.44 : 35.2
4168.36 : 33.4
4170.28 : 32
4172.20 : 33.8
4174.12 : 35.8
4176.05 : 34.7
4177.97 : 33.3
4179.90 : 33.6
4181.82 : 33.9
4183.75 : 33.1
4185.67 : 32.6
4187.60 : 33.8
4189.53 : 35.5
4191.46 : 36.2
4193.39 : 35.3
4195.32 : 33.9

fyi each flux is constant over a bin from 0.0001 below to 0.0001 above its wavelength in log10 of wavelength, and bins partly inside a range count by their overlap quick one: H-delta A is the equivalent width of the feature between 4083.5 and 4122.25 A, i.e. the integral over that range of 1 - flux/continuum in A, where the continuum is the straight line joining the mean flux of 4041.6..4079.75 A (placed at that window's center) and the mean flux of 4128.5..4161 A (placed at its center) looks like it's -2.29 A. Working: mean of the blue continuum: 33.4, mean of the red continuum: 33.9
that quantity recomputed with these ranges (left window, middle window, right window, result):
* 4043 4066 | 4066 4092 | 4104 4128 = -2.4 A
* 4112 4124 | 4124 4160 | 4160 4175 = 1.7 A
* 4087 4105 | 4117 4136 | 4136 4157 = -0.7 A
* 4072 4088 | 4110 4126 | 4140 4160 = -0.8 A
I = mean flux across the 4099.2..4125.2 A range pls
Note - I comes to 34.9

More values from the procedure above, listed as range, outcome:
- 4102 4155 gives 34.6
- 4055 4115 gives 35.2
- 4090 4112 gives 33.7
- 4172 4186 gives 33.9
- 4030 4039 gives 36.6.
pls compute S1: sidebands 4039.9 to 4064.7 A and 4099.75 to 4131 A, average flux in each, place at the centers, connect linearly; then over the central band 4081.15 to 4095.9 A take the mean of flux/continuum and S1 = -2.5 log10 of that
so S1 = -0.157 mag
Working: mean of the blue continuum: 32.8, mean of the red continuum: 34.7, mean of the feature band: 39.1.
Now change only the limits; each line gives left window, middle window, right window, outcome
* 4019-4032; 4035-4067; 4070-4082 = 0.06 mag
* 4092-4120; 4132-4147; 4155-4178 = -0.01 mag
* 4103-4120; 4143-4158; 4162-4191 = 0.02 mag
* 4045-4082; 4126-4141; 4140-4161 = -0.01 mag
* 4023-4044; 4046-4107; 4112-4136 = 0.04 mag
